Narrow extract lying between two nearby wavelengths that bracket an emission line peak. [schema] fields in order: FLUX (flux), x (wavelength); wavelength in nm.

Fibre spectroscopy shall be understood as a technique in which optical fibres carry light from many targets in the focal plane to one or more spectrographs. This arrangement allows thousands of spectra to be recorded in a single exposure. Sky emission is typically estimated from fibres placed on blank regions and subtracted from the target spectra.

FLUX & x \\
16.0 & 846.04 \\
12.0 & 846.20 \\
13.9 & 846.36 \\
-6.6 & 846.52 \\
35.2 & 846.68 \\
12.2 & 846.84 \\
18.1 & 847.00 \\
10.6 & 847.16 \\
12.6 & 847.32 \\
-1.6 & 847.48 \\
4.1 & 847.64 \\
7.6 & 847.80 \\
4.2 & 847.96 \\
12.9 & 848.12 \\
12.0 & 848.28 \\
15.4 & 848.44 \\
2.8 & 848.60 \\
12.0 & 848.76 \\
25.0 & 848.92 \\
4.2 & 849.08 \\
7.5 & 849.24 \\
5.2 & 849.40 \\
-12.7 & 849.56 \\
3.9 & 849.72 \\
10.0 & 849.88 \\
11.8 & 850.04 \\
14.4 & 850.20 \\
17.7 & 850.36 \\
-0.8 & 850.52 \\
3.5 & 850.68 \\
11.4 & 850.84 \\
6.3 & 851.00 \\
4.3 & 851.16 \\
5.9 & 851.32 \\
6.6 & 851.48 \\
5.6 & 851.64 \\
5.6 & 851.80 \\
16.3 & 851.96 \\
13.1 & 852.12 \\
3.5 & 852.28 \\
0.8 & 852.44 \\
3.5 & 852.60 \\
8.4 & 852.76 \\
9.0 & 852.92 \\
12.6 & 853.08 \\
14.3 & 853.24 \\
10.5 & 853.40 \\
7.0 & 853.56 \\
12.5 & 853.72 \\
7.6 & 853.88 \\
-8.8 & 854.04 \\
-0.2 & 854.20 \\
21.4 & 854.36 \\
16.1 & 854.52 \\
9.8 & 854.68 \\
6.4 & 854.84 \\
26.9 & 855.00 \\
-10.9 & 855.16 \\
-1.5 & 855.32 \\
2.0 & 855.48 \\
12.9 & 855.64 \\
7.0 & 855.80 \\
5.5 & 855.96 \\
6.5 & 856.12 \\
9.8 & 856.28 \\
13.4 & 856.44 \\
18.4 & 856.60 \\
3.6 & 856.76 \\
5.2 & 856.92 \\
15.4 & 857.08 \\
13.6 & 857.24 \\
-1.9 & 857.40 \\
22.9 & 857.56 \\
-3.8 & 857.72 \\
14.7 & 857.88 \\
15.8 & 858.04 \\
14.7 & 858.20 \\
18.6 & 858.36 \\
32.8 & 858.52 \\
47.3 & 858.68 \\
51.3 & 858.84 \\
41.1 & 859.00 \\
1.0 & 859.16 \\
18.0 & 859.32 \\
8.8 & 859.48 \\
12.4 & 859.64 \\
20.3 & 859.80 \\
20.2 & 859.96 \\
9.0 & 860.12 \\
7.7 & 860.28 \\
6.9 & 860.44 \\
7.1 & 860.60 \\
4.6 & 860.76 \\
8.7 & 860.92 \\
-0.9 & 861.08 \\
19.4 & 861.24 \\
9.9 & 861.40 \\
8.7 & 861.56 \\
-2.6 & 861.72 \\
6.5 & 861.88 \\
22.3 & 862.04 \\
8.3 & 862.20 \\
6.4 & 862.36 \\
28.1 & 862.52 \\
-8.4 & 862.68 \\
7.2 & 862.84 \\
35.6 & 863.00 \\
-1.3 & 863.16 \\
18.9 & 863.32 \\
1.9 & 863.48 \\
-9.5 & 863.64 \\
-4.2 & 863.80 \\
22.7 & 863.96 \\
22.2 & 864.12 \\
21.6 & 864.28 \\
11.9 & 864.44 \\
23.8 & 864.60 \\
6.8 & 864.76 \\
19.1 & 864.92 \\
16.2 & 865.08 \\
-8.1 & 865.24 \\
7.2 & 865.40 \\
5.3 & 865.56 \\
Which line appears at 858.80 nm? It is H-gamma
